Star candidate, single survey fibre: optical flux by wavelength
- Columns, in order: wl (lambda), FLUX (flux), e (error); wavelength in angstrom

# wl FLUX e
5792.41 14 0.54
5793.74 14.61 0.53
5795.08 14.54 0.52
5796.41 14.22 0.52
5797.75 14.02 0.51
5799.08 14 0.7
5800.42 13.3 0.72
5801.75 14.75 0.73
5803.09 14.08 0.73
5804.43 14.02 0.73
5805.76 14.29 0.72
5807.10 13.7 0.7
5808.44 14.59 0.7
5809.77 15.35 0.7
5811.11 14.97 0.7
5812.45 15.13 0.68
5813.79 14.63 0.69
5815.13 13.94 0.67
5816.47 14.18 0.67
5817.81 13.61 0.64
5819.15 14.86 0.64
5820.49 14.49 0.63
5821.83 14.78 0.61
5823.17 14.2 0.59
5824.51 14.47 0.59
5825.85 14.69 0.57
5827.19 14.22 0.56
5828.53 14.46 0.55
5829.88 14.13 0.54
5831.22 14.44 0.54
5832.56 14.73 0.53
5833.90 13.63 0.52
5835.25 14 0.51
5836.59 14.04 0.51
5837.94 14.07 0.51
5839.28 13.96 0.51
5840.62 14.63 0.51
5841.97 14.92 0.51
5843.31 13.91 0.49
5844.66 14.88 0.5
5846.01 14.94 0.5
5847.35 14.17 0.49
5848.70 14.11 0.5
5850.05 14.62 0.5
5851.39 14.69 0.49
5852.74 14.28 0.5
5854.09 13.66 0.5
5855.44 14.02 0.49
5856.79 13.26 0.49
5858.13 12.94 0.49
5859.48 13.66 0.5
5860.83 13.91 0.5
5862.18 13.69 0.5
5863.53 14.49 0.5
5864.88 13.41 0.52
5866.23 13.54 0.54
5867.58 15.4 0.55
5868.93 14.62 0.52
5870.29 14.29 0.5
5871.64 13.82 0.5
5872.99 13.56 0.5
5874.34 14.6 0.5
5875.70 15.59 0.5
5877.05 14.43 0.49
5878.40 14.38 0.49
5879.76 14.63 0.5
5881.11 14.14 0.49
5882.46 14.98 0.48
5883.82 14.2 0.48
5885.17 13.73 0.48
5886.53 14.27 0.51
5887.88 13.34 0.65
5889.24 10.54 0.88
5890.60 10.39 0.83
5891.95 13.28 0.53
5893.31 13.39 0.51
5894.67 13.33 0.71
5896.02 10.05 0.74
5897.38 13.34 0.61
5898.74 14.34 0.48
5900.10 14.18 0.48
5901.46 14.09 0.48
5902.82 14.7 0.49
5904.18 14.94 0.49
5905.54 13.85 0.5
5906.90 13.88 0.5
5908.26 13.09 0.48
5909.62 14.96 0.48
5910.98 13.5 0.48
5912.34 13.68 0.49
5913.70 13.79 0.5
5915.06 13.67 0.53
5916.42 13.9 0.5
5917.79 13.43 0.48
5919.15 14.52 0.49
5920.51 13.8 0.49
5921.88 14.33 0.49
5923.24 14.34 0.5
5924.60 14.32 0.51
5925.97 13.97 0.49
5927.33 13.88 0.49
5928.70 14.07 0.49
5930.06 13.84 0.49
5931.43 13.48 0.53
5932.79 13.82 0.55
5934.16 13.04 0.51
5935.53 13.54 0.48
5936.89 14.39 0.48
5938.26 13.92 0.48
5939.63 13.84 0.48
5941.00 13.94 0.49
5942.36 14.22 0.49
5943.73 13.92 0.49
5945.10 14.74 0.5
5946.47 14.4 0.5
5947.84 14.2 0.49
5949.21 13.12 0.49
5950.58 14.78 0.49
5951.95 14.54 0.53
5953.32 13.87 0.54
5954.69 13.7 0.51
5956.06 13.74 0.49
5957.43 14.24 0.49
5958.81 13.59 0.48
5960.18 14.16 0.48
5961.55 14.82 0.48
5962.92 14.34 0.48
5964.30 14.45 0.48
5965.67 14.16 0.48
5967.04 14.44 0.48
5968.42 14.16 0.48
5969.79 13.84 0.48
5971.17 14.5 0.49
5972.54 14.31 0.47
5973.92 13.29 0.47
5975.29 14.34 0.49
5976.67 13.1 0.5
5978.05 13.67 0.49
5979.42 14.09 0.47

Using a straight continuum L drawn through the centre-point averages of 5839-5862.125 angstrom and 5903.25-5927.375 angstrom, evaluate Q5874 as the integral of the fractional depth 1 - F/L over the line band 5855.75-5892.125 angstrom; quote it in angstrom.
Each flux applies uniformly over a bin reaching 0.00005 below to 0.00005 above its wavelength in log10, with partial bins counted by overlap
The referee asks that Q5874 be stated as 0.7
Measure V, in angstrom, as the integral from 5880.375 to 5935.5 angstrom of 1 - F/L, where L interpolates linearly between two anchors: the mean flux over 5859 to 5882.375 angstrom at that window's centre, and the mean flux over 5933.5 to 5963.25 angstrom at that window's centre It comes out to 2.0 angstrom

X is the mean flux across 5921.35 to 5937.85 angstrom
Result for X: 13.9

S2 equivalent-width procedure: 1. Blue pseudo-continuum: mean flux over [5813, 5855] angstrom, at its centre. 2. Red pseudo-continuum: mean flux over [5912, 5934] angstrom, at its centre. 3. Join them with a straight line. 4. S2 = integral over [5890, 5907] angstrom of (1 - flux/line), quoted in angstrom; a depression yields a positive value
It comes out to 0.80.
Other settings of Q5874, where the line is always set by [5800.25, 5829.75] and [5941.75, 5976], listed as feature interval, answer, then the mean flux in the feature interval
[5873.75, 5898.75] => 1.4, 13.5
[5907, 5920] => 0.4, 13.8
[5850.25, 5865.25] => 0.5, 13.9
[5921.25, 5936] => 0.3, 13.9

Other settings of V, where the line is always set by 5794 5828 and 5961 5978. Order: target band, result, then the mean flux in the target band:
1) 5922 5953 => 0.3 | 14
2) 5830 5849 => 0.0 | 14.3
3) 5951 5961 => 0.1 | 14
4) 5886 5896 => 1.3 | 12.5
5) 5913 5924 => 0.2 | 14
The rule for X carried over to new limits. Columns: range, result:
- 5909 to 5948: 14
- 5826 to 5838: 14.2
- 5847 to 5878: 14.1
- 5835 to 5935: 13.9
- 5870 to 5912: 13.7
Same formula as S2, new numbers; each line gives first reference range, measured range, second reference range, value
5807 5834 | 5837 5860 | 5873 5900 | -0.1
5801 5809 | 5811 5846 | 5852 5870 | -0.7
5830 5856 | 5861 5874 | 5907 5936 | 0.1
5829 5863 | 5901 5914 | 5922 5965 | 0.0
